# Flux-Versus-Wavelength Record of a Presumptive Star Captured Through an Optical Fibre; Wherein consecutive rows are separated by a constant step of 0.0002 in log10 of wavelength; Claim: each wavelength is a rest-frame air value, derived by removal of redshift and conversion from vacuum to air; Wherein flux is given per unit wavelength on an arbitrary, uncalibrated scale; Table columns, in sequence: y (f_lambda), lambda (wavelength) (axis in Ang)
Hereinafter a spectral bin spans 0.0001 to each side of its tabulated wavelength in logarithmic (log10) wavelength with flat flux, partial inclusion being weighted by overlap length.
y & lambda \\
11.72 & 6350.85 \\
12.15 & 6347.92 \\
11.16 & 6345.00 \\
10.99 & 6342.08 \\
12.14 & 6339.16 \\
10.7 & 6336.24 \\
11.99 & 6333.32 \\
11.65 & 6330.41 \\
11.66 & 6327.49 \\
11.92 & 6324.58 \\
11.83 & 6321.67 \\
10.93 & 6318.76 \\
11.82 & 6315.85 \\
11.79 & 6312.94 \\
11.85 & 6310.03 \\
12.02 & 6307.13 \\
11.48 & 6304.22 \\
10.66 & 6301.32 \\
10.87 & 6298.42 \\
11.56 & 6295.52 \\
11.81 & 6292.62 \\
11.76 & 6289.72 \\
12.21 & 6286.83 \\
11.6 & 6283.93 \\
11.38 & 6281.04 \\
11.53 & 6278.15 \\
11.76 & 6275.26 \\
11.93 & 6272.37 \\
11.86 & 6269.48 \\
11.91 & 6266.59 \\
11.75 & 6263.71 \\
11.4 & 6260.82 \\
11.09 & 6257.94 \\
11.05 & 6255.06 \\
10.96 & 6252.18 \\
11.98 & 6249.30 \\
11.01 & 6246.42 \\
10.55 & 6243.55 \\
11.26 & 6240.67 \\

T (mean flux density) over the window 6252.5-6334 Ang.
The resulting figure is 11.6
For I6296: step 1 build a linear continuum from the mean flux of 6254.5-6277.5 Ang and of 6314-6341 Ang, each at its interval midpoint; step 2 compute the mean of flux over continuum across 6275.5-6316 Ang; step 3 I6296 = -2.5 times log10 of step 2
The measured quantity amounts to 0.00 mag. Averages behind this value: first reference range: 11.6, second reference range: 11.6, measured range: 11.6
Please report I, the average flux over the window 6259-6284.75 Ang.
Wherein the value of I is 11.7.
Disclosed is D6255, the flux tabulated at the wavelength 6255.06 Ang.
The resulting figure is 11.05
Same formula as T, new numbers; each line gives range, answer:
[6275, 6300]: 11.6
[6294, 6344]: 11.5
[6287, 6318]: 11.6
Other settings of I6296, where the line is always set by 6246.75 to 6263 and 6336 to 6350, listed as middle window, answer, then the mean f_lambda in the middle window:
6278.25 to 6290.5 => -0.034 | 11.7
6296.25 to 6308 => 0.016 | 11.2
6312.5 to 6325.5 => -0.018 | 11.6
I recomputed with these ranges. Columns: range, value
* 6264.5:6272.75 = 11.9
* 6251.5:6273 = 11.5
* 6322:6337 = 11.6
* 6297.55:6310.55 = 11.4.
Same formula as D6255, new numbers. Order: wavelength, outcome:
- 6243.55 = 10.55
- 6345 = 11.16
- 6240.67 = 11.26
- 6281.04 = 11.38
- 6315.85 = 11.82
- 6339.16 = 12.14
